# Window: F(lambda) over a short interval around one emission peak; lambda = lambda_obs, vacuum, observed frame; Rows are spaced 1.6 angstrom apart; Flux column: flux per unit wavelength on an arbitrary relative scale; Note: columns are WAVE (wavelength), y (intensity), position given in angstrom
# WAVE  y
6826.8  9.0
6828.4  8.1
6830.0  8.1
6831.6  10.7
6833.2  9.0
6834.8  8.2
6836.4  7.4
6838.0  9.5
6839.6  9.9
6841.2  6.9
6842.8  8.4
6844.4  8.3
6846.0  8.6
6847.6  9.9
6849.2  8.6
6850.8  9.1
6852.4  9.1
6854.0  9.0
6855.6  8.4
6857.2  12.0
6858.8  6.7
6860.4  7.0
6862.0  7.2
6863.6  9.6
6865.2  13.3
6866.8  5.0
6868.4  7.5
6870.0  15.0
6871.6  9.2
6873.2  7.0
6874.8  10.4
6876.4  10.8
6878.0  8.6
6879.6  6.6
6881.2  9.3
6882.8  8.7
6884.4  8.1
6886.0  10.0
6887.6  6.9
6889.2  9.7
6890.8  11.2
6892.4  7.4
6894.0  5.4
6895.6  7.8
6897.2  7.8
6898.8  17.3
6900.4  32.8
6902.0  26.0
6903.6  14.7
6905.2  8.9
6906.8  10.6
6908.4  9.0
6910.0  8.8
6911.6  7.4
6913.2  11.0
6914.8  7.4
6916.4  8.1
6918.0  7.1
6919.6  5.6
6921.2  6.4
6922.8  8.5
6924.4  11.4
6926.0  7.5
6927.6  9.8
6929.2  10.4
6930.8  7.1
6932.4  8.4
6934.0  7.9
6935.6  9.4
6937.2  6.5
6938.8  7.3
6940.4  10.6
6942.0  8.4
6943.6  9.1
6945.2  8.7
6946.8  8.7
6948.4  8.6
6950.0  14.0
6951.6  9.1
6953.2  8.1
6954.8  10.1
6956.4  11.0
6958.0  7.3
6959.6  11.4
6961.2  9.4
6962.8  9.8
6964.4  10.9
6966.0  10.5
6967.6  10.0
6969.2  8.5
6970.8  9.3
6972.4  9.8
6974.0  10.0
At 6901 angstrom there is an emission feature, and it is H-beta 4861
